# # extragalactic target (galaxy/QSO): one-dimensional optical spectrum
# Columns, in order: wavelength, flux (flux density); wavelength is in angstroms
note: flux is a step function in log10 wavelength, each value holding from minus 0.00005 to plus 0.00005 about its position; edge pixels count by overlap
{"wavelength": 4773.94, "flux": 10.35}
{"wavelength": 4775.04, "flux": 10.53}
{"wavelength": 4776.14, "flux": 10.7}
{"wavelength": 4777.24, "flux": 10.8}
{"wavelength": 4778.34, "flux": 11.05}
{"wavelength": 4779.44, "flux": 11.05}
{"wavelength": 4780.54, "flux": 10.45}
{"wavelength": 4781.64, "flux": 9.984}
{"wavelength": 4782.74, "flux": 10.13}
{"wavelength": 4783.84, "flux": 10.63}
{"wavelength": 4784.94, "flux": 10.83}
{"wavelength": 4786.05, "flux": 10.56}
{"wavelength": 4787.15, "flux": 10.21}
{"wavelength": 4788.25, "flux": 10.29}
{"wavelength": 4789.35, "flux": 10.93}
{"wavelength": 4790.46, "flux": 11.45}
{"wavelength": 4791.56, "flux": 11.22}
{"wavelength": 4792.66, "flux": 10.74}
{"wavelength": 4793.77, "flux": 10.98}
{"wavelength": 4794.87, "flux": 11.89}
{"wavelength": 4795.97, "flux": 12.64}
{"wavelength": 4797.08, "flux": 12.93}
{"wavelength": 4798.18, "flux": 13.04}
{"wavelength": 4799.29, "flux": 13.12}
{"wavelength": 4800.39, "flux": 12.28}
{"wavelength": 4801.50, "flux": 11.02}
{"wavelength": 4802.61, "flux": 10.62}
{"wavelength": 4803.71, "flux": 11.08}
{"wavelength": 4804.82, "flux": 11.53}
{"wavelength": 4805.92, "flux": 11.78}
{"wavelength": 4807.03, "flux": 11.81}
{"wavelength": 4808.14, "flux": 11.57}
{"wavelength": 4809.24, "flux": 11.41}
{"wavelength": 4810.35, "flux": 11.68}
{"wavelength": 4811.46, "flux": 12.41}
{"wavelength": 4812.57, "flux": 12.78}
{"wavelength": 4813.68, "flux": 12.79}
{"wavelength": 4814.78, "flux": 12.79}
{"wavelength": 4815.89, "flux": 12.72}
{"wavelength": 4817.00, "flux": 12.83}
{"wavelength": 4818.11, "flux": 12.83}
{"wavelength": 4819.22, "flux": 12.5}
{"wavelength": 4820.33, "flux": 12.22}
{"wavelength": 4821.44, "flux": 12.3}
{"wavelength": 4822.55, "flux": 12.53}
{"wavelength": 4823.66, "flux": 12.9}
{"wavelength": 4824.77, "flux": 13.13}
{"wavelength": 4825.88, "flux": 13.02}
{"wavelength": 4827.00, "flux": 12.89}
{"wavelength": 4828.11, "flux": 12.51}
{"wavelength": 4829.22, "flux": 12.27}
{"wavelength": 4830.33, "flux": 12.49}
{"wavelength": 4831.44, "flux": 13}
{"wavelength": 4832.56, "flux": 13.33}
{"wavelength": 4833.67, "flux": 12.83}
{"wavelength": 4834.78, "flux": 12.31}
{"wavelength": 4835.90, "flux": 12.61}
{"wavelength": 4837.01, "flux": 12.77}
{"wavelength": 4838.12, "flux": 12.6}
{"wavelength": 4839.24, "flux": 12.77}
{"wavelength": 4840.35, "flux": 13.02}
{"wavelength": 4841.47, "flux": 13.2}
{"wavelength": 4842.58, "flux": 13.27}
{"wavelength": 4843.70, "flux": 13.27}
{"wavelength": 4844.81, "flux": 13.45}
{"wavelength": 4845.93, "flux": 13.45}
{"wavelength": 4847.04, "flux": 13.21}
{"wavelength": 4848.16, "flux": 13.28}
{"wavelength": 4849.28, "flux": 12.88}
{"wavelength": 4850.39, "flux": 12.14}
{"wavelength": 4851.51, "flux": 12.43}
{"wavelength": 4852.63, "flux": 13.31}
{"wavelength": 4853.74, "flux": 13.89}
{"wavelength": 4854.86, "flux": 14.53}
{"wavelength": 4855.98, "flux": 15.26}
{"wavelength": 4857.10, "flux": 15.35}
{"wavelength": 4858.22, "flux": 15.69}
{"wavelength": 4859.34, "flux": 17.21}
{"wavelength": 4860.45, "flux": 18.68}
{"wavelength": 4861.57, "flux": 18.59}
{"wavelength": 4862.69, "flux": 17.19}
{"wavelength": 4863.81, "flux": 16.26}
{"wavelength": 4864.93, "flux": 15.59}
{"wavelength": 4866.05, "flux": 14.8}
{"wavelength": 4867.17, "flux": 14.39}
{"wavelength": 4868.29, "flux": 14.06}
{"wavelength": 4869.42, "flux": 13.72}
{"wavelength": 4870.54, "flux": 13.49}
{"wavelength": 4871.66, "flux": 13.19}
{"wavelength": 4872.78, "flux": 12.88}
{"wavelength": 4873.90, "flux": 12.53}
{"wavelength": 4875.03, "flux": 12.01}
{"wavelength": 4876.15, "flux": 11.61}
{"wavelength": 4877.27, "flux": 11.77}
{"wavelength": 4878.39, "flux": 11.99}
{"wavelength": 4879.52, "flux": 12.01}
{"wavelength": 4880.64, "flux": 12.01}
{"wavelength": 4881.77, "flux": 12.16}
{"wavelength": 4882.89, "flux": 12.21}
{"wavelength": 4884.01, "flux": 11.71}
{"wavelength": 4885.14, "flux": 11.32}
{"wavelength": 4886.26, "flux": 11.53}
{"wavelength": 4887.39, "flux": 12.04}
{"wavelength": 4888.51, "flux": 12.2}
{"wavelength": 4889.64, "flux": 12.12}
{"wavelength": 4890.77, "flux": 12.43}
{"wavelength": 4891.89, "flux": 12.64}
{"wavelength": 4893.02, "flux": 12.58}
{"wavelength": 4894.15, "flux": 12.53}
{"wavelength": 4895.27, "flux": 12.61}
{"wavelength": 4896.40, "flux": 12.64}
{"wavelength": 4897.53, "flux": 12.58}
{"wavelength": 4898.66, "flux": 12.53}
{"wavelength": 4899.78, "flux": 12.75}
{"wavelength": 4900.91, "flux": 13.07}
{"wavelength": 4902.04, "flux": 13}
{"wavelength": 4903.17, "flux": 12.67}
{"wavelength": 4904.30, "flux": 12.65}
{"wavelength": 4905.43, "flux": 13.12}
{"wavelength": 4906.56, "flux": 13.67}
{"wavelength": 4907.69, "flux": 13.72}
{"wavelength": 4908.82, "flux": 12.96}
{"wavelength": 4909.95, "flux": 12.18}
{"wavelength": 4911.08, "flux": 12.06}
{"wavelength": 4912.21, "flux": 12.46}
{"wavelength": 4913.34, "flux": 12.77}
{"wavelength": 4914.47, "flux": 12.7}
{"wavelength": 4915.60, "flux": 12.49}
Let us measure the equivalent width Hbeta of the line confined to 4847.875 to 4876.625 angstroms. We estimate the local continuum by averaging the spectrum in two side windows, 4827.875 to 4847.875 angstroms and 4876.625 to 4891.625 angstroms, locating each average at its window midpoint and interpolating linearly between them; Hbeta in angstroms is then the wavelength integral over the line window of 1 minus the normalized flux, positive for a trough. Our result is -4.7 angstroms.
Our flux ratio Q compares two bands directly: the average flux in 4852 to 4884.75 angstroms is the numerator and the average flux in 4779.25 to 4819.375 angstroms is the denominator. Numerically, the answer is 1.2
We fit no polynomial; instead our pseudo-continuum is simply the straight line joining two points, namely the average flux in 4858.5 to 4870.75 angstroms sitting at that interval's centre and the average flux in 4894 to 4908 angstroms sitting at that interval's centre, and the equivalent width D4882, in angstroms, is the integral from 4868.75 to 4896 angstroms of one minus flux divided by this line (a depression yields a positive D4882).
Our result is 3.95 angstroms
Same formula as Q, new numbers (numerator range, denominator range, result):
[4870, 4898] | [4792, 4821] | 1.02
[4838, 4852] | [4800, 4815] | 1.10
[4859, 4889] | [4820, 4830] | 1.07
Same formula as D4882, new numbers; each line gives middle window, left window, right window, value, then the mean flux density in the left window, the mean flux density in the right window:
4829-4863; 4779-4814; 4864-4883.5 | -3.84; 11.4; 13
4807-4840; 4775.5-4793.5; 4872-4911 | -3.63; 10.7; 12.4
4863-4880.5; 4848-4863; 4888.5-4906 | 0.94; 15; 12.6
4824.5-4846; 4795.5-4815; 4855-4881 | 0.44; 12.1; 14.4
